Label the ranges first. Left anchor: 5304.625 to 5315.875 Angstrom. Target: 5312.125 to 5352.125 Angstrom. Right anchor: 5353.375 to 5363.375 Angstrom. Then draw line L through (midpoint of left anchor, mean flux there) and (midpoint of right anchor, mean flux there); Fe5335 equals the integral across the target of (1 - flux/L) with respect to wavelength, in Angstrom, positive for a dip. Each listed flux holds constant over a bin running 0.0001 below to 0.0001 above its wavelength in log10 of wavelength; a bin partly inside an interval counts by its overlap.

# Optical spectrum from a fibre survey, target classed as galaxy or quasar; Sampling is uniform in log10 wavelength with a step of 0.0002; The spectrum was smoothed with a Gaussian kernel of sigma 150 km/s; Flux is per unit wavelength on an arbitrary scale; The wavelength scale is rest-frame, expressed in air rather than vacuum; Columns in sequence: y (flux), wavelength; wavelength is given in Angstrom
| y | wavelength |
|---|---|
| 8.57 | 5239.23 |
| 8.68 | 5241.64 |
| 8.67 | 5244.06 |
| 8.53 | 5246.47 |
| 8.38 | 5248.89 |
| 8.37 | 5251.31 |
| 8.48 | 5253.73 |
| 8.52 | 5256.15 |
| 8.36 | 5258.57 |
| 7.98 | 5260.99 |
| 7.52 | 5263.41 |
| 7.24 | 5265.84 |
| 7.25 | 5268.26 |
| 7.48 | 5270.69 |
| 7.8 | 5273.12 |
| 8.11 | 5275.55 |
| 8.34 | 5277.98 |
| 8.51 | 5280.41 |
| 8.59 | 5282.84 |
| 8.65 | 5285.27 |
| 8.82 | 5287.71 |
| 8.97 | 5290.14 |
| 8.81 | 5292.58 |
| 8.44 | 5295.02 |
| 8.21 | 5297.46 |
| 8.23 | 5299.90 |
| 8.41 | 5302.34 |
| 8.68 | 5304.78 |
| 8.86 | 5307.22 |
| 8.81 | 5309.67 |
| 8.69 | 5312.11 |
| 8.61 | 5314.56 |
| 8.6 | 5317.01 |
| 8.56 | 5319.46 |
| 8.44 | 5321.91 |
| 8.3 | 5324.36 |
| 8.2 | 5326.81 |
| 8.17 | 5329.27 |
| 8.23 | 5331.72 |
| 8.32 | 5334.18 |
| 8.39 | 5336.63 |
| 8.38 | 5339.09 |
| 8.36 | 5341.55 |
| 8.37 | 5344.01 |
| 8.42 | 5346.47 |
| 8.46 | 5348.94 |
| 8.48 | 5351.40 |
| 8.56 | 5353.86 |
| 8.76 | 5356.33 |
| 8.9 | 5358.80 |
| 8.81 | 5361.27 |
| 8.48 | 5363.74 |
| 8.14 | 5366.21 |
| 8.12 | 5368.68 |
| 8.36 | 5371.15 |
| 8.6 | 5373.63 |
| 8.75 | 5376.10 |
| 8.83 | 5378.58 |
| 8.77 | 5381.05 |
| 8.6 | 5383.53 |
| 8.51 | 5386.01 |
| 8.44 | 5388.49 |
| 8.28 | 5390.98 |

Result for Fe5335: 1.5 Angstrom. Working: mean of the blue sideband 8.73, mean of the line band 8.4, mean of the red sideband 8.74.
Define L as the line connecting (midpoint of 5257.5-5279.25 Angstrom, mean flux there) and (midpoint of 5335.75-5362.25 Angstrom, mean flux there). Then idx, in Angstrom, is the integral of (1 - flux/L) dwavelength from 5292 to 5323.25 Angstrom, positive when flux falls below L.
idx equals -1.6 Angstrom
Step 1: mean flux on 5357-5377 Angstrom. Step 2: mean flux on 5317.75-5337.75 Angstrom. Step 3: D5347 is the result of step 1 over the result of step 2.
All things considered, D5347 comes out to 1.02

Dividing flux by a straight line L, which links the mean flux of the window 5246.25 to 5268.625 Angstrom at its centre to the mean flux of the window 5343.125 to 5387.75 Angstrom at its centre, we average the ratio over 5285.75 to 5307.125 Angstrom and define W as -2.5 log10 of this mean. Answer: -0.044 mag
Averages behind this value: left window 8.07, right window 8.55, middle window 8.59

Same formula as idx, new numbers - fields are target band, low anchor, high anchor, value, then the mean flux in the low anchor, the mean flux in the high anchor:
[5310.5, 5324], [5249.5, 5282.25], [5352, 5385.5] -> -0.44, 8.02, 8.59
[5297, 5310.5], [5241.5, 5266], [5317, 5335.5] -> -0.37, 8.27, 8.34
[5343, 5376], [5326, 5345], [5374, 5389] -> -0.06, 8.3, 8.66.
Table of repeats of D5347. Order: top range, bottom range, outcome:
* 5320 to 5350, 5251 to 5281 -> 1.05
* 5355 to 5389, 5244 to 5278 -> 1.07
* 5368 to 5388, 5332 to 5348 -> 1.03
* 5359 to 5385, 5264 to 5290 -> 1.06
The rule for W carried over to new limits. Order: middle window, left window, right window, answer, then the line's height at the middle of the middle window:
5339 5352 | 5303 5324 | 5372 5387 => 0.03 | 8.65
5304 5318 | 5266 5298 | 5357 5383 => -0.04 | 8.38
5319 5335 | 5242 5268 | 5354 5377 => 0.01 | 8.42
